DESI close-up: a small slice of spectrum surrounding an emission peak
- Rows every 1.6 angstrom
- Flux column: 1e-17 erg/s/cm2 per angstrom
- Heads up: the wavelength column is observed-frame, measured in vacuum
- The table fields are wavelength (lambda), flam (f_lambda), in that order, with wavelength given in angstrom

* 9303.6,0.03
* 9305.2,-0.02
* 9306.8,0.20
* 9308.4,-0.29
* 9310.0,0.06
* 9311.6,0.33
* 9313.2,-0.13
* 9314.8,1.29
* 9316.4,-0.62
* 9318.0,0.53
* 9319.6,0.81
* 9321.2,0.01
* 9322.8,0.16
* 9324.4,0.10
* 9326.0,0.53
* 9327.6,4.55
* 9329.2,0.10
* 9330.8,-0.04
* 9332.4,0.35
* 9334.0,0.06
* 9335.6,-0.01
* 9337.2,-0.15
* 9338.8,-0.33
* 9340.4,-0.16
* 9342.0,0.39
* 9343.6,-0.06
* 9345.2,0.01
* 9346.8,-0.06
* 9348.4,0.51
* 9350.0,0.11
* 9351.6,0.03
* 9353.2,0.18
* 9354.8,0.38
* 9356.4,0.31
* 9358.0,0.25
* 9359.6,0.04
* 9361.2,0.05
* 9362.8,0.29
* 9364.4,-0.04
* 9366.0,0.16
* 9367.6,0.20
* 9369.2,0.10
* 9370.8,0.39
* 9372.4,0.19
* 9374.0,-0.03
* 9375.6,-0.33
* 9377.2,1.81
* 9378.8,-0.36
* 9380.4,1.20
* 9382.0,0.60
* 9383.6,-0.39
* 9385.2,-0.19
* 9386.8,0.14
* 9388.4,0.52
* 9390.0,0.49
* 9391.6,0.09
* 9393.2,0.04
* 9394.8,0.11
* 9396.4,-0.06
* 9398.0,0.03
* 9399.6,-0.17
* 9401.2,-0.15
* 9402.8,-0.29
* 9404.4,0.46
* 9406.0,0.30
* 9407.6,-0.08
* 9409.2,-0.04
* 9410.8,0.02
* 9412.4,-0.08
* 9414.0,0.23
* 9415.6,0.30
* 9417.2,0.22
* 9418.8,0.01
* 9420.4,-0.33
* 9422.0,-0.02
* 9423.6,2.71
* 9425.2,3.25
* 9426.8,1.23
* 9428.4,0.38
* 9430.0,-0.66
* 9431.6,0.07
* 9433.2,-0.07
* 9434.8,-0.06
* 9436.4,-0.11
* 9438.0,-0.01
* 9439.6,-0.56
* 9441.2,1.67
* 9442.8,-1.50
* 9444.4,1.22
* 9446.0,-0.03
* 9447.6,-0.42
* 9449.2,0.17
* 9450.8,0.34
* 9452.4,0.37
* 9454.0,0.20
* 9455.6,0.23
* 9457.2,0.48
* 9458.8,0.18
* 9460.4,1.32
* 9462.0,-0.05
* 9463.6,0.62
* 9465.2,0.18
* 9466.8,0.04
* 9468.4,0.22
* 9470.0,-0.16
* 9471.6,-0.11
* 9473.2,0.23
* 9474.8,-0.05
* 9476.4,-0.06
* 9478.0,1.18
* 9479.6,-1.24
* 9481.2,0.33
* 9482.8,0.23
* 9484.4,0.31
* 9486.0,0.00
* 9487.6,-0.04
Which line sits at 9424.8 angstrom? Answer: Halpha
